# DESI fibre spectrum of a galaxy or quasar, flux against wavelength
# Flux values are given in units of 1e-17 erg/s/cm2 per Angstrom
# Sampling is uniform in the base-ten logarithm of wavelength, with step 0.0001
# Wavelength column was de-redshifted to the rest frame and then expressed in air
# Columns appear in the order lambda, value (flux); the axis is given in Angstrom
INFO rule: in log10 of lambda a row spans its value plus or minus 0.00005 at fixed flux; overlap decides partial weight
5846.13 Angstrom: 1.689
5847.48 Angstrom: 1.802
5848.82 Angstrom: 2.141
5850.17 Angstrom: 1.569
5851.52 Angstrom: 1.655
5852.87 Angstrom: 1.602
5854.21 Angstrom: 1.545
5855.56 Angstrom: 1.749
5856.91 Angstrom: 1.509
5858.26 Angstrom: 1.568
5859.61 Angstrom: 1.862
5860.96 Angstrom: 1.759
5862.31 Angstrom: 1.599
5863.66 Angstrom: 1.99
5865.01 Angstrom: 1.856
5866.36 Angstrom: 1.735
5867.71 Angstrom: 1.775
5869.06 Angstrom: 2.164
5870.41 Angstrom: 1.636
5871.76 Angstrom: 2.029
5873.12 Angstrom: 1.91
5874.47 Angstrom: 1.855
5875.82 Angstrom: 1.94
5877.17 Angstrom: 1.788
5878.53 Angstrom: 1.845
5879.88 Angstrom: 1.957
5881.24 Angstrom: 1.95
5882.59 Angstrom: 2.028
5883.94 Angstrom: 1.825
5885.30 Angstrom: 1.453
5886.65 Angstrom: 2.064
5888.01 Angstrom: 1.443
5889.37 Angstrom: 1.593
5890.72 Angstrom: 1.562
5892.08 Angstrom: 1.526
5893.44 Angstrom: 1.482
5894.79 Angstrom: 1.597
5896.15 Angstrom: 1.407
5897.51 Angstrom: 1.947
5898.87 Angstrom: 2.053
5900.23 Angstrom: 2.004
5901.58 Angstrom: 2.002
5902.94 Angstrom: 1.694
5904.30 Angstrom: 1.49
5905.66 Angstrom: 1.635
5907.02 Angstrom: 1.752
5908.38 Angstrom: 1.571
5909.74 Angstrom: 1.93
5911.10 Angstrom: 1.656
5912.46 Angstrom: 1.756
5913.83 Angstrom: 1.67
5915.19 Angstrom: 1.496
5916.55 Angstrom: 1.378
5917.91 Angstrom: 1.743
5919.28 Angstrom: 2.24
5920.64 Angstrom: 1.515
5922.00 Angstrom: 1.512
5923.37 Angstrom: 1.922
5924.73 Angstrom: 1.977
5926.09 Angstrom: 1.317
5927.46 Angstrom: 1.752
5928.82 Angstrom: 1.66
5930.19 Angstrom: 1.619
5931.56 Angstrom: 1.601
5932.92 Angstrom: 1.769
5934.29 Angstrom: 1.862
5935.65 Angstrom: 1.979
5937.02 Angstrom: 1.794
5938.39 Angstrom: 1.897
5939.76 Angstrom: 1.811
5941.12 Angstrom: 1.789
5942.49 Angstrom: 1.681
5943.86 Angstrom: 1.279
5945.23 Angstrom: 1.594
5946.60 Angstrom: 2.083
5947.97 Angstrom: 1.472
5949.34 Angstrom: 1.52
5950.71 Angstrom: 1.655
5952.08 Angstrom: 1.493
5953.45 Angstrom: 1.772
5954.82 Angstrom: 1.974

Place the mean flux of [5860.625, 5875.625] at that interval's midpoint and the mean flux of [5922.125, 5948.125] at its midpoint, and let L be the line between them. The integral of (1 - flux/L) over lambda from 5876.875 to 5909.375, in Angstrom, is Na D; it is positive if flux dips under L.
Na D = 1.2 Angstrom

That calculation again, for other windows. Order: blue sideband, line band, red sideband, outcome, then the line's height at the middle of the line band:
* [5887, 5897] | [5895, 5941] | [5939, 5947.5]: -3.34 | 1.62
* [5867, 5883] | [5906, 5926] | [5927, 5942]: 1.17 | 1.82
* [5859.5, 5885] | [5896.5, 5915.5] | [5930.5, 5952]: 0.31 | 1.79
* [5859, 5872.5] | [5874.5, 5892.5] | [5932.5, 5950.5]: 0.41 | 1.81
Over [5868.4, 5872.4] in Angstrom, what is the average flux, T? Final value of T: 1.94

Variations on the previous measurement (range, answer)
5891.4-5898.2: 1.59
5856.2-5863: 1.66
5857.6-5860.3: 1.72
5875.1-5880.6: 1.88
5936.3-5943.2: 1.79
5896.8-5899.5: 1.99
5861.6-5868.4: 1.79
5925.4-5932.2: 1.59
